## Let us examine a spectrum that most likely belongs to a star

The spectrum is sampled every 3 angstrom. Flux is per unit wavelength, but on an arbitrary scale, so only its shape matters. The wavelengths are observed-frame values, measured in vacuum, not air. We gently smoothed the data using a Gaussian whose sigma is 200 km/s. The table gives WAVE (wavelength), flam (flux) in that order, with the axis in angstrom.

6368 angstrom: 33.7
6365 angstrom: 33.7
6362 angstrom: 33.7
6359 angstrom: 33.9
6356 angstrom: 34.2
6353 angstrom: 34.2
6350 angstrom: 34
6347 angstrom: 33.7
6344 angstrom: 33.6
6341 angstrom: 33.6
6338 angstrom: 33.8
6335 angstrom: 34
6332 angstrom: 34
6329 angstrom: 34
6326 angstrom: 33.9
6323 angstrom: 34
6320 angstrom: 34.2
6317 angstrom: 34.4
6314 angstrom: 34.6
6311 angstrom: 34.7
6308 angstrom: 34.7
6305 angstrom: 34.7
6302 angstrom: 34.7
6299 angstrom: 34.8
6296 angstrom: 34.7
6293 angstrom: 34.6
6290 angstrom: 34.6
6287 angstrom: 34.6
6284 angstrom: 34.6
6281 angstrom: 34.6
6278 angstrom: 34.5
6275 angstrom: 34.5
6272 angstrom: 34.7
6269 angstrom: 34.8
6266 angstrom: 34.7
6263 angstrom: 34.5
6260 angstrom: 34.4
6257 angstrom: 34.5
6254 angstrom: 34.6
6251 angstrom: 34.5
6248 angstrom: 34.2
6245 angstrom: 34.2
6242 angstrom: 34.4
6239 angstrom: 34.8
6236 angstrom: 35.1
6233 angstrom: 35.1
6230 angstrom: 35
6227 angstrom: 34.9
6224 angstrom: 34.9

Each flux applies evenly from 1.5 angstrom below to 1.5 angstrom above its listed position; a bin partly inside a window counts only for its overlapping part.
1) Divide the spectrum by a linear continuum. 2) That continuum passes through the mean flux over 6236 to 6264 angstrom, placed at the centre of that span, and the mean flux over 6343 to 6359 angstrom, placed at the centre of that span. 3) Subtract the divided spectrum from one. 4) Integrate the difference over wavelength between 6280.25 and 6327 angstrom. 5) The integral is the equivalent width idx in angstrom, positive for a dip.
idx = -0.4 angstrom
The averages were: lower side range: 34.5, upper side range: 33.9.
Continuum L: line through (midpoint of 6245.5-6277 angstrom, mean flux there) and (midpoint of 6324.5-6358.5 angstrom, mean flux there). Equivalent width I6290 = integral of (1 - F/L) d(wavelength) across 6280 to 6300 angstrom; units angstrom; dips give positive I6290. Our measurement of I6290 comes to -0.19 angstrom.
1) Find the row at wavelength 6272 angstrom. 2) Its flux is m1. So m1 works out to 34.7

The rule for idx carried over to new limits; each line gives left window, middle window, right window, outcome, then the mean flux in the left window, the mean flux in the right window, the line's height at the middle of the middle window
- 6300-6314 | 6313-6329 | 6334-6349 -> 0.06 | 34.7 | 33.7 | 34.3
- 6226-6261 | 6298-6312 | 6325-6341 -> -0.24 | 34.6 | 33.9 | 34.1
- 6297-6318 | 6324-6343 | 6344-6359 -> 0.21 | 34.7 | 34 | 34.3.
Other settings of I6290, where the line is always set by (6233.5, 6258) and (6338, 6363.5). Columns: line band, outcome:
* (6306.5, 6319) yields -0.2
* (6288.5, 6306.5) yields -0.2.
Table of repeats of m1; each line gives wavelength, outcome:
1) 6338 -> 33.8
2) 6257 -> 34.5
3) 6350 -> 34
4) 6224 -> 34.9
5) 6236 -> 35.1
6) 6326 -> 33.9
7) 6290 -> 34.6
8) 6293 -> 34.6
